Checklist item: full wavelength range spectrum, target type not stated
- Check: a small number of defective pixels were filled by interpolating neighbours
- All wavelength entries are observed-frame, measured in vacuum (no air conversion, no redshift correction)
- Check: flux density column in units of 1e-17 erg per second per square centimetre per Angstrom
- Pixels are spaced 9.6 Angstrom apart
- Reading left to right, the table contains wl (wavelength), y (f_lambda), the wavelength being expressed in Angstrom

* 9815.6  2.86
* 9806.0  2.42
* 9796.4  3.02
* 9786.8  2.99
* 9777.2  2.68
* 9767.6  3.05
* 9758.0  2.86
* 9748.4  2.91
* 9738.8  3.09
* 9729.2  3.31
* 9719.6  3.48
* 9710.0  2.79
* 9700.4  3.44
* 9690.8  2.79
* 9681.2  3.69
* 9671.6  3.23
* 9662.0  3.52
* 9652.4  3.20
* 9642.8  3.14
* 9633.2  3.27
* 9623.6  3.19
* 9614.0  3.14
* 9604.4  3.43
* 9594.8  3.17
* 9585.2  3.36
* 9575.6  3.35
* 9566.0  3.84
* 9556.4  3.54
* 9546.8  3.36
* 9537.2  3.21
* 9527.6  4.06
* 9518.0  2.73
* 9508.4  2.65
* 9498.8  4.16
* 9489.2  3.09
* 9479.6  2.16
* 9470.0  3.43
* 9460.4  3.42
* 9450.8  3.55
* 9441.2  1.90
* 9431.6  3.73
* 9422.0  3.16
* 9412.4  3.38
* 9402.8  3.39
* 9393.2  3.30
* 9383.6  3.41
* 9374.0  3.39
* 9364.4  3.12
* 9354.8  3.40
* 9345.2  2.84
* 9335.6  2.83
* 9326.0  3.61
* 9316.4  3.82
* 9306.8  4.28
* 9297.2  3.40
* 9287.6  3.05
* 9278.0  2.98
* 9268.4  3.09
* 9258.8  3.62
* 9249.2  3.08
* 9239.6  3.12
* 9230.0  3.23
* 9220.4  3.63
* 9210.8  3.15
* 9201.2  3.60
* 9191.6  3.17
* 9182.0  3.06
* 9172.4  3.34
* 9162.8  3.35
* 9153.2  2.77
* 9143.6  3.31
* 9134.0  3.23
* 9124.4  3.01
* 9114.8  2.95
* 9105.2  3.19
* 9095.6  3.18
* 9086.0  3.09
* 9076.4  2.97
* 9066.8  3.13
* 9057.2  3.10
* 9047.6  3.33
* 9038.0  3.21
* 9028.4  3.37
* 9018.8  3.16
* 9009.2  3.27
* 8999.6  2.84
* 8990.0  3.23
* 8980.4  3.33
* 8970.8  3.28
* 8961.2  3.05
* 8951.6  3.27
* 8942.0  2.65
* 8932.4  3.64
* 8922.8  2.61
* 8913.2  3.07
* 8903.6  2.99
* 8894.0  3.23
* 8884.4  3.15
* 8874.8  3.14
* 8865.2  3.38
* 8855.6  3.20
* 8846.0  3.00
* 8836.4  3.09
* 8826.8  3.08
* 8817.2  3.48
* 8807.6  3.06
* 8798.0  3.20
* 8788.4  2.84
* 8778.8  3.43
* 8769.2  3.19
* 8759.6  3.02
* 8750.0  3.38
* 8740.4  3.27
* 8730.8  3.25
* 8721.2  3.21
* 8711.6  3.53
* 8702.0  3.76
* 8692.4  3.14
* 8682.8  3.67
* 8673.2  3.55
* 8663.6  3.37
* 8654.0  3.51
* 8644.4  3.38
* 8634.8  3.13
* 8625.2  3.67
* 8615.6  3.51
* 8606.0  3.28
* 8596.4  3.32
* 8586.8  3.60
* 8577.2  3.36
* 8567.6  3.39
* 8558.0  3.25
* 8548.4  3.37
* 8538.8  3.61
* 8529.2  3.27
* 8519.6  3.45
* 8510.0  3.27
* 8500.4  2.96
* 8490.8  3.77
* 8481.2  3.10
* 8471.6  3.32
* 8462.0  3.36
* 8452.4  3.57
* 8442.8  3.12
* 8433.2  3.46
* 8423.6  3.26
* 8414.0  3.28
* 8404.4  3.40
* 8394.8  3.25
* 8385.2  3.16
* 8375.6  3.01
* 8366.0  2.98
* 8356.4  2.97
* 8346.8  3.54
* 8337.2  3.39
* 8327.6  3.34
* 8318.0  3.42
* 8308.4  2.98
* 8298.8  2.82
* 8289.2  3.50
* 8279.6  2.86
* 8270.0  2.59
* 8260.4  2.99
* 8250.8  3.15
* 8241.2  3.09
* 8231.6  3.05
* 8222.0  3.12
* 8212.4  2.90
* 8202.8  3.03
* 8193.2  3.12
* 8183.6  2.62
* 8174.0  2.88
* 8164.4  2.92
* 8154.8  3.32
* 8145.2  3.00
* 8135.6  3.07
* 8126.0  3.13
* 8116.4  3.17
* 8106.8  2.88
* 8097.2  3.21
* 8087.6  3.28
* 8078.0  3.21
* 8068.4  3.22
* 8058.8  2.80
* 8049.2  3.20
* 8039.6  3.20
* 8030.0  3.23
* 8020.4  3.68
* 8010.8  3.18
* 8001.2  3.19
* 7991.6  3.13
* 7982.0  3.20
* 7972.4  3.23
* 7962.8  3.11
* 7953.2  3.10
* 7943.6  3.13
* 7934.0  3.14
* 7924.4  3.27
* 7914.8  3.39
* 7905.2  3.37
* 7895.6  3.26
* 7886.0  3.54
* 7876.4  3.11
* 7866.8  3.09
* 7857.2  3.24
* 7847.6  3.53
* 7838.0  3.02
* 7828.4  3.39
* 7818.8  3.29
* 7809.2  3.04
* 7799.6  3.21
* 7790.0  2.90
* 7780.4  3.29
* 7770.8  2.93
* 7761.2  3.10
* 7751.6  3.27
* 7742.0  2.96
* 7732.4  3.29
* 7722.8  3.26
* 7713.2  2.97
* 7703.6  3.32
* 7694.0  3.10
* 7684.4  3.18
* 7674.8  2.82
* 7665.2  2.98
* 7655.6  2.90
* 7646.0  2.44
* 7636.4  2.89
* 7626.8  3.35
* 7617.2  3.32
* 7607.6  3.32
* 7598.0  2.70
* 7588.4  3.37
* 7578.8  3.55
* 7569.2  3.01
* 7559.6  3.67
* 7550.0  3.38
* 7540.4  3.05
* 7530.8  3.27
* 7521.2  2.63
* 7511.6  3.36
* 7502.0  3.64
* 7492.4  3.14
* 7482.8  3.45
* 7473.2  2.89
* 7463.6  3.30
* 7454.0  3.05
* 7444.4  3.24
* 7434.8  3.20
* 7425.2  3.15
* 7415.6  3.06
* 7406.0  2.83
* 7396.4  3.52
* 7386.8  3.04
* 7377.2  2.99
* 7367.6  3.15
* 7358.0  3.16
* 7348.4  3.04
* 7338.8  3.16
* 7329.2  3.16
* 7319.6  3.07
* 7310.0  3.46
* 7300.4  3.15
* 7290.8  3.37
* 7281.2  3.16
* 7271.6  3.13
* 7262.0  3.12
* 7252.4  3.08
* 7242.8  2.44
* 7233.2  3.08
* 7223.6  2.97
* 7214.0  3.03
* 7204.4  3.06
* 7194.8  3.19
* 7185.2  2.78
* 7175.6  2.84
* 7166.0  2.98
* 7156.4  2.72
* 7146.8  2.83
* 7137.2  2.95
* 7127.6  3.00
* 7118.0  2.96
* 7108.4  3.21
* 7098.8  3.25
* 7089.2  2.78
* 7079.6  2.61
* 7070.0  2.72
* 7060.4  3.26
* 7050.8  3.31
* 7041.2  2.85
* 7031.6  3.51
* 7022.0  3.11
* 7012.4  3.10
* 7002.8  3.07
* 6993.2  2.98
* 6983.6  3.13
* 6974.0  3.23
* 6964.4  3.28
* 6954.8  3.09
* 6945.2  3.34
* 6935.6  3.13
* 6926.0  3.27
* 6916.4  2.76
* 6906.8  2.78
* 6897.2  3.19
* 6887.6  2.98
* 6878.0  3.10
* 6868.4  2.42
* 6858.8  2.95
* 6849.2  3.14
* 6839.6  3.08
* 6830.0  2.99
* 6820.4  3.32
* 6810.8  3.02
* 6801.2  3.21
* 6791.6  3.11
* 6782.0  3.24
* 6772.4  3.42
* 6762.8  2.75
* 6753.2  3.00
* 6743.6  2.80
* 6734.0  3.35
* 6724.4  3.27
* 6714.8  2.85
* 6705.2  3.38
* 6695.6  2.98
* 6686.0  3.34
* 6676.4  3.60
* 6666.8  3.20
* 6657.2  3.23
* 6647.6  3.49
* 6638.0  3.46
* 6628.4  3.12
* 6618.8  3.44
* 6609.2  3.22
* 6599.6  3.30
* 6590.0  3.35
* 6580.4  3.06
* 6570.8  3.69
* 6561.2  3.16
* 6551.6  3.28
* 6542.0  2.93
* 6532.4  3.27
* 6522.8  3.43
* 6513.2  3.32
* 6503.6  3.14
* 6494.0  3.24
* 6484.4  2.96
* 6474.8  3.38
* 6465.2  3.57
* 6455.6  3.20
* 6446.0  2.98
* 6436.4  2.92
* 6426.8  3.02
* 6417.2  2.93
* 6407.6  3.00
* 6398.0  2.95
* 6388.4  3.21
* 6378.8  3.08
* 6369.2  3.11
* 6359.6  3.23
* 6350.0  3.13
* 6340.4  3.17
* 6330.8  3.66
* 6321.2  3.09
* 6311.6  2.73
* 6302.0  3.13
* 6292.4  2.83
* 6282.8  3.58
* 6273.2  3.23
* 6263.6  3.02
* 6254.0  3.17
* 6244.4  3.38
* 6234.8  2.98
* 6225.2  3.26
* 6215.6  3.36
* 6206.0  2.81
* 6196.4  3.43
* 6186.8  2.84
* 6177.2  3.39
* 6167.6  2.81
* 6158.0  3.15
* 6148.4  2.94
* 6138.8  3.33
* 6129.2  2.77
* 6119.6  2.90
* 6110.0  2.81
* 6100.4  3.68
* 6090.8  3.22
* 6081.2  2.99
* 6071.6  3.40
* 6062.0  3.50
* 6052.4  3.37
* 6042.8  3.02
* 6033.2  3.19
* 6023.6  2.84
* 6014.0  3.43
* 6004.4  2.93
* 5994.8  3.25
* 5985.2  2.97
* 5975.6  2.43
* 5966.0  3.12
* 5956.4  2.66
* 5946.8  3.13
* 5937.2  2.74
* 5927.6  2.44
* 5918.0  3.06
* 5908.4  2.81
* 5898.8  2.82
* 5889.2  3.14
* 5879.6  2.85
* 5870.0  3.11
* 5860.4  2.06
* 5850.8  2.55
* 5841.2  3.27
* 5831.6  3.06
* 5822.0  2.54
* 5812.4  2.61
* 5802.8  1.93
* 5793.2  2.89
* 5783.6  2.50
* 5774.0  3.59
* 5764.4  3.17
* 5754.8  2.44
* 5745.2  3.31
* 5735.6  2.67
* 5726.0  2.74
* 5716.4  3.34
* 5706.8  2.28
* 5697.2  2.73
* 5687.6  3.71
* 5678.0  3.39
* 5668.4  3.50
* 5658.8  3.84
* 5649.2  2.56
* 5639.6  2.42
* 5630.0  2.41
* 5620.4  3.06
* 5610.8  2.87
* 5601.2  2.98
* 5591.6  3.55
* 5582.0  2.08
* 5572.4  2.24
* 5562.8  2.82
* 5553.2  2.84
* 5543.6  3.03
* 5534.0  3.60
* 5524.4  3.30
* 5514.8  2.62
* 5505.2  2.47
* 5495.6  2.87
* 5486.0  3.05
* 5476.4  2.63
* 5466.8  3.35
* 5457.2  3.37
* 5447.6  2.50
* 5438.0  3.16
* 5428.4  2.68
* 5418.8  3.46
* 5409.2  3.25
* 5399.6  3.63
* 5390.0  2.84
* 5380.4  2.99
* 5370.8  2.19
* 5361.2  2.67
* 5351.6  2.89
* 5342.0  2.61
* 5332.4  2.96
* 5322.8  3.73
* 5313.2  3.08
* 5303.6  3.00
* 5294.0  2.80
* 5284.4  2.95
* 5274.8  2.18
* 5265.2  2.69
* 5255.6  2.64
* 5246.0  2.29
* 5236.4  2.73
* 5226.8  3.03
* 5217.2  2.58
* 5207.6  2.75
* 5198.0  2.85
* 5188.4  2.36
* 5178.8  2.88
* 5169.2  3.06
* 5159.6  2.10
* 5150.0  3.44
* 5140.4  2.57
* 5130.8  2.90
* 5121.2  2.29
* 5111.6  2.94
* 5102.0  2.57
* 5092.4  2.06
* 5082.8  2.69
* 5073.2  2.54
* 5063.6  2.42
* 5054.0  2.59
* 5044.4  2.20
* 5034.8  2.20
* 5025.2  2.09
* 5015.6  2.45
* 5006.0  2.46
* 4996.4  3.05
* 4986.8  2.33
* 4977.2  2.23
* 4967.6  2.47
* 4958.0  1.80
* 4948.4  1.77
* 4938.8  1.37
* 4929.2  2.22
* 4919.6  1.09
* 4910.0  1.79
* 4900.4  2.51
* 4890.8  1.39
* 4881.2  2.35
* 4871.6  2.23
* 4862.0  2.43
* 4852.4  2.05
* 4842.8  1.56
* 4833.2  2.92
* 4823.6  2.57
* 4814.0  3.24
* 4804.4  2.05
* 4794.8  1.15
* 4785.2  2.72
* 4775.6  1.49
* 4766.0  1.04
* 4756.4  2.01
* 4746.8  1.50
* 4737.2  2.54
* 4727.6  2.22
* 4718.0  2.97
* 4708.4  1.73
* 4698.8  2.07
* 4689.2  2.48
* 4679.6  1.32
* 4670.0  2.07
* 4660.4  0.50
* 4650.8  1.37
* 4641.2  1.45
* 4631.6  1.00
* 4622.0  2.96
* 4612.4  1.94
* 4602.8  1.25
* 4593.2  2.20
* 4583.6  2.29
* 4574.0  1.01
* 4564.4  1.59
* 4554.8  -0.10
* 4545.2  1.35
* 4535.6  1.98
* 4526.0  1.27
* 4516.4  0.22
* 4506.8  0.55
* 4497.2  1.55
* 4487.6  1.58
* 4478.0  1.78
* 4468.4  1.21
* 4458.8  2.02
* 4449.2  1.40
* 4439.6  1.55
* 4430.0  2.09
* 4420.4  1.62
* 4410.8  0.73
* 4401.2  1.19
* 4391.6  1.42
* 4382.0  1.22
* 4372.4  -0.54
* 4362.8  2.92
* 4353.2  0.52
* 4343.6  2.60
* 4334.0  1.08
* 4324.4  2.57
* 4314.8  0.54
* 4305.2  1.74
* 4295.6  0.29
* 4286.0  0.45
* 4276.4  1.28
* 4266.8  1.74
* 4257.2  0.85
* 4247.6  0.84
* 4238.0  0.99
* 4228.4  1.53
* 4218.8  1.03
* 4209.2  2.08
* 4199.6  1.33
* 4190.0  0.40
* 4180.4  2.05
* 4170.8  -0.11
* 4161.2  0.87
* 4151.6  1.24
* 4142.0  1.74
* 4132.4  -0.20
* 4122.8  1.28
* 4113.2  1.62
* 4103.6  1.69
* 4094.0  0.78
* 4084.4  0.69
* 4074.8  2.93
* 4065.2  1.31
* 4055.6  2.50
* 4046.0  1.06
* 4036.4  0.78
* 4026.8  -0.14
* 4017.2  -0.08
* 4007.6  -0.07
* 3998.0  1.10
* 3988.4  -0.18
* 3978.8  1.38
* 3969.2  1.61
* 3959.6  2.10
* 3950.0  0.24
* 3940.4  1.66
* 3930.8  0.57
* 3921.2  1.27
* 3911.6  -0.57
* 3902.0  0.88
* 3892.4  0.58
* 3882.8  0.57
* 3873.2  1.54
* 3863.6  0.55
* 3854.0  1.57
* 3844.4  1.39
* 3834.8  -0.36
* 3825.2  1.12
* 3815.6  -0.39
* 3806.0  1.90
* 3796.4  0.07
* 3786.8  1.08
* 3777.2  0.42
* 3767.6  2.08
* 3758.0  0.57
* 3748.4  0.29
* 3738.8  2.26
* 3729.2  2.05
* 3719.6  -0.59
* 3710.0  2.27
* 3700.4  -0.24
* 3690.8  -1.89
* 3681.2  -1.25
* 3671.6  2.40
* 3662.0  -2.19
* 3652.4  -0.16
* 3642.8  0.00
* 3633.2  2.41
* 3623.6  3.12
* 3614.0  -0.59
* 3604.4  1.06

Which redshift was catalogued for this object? 0.147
